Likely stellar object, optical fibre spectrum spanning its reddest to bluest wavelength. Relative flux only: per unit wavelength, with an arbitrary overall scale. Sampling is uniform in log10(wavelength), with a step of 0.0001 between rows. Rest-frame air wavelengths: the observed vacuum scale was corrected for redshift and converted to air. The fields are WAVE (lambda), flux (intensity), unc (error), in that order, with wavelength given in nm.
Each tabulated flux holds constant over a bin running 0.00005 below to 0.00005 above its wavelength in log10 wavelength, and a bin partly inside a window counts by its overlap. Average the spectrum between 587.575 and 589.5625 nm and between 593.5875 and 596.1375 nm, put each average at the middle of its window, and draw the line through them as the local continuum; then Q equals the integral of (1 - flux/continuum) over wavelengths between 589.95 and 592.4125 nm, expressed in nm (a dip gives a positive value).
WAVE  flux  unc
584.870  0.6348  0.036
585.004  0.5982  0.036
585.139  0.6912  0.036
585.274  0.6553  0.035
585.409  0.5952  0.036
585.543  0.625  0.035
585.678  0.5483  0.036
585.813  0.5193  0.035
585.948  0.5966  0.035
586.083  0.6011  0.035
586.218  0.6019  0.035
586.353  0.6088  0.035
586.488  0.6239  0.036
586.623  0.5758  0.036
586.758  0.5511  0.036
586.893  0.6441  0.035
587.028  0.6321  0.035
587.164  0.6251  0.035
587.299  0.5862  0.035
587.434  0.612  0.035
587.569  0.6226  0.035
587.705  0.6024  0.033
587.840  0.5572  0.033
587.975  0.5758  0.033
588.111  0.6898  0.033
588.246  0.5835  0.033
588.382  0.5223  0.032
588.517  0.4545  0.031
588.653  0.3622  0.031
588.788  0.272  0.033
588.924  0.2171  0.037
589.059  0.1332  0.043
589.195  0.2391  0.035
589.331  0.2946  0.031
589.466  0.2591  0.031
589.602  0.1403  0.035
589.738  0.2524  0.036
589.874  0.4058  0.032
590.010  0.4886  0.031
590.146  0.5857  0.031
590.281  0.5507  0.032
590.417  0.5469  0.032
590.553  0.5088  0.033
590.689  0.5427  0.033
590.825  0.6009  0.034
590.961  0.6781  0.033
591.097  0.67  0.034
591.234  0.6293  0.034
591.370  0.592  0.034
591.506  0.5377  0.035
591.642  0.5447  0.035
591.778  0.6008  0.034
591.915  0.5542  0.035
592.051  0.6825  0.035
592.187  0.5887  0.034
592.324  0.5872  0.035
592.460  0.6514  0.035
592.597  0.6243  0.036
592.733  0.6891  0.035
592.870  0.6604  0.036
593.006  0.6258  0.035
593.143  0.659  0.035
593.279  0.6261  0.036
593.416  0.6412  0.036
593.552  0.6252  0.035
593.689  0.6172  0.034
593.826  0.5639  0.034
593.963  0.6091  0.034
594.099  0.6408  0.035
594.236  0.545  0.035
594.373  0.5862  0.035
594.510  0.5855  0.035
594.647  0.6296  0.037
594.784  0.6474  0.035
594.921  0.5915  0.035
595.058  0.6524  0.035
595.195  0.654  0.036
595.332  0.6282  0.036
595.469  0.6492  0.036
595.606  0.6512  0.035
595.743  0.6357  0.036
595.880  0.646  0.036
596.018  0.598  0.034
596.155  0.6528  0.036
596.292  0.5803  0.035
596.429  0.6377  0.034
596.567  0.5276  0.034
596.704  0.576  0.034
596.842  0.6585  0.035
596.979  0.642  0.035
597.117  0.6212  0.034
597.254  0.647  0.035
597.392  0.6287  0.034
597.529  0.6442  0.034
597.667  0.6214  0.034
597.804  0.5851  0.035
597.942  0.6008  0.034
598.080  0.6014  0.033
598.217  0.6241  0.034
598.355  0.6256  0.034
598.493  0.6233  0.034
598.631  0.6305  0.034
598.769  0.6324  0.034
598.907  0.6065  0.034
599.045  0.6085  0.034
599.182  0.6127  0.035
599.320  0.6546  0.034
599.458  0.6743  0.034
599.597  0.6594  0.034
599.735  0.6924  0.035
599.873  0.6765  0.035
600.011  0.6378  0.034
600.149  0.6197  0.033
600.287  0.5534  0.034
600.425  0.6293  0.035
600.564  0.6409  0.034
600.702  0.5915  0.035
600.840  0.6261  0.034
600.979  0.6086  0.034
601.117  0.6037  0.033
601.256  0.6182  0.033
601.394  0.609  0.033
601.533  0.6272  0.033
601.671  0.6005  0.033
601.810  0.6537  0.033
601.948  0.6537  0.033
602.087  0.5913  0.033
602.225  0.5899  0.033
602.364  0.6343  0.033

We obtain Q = -0.418 nm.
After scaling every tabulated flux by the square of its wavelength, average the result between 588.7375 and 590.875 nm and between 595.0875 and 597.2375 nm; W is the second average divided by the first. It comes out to 1.69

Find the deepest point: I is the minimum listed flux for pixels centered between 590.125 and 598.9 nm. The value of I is 0.5088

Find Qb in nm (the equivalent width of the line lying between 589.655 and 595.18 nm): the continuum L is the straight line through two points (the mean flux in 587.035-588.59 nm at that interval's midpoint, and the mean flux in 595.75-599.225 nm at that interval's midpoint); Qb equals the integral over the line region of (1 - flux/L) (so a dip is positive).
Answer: 0.10 nm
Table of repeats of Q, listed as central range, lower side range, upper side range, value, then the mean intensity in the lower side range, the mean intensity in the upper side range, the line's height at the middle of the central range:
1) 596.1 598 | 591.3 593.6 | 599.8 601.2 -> 0.01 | 0.617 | 0.619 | 0.618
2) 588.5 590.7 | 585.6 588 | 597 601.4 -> 0.88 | 0.594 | 0.626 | 0.601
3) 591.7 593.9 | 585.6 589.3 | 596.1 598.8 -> -0.20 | 0.522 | 0.618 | 0.573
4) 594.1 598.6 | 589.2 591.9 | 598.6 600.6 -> -0.28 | 0.491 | 0.635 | 0.584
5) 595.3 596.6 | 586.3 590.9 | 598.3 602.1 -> -0.11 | 0.484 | 0.628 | 0.575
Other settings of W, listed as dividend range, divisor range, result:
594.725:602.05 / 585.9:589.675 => 1.32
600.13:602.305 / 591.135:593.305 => 1.03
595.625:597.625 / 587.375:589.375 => 1.42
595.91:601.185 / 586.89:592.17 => 1.28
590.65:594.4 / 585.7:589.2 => 1.18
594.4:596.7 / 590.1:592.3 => 1.07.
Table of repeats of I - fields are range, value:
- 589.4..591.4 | 0.1403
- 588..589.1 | 0.1332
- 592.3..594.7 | 0.545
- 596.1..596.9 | 0.5276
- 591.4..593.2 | 0.5377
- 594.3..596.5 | 0.5803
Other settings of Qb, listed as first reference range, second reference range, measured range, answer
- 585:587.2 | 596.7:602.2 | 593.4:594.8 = 0.027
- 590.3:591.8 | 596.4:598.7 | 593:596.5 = -0.111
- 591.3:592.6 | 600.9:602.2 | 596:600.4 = -0.103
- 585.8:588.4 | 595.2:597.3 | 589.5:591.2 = 0.316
